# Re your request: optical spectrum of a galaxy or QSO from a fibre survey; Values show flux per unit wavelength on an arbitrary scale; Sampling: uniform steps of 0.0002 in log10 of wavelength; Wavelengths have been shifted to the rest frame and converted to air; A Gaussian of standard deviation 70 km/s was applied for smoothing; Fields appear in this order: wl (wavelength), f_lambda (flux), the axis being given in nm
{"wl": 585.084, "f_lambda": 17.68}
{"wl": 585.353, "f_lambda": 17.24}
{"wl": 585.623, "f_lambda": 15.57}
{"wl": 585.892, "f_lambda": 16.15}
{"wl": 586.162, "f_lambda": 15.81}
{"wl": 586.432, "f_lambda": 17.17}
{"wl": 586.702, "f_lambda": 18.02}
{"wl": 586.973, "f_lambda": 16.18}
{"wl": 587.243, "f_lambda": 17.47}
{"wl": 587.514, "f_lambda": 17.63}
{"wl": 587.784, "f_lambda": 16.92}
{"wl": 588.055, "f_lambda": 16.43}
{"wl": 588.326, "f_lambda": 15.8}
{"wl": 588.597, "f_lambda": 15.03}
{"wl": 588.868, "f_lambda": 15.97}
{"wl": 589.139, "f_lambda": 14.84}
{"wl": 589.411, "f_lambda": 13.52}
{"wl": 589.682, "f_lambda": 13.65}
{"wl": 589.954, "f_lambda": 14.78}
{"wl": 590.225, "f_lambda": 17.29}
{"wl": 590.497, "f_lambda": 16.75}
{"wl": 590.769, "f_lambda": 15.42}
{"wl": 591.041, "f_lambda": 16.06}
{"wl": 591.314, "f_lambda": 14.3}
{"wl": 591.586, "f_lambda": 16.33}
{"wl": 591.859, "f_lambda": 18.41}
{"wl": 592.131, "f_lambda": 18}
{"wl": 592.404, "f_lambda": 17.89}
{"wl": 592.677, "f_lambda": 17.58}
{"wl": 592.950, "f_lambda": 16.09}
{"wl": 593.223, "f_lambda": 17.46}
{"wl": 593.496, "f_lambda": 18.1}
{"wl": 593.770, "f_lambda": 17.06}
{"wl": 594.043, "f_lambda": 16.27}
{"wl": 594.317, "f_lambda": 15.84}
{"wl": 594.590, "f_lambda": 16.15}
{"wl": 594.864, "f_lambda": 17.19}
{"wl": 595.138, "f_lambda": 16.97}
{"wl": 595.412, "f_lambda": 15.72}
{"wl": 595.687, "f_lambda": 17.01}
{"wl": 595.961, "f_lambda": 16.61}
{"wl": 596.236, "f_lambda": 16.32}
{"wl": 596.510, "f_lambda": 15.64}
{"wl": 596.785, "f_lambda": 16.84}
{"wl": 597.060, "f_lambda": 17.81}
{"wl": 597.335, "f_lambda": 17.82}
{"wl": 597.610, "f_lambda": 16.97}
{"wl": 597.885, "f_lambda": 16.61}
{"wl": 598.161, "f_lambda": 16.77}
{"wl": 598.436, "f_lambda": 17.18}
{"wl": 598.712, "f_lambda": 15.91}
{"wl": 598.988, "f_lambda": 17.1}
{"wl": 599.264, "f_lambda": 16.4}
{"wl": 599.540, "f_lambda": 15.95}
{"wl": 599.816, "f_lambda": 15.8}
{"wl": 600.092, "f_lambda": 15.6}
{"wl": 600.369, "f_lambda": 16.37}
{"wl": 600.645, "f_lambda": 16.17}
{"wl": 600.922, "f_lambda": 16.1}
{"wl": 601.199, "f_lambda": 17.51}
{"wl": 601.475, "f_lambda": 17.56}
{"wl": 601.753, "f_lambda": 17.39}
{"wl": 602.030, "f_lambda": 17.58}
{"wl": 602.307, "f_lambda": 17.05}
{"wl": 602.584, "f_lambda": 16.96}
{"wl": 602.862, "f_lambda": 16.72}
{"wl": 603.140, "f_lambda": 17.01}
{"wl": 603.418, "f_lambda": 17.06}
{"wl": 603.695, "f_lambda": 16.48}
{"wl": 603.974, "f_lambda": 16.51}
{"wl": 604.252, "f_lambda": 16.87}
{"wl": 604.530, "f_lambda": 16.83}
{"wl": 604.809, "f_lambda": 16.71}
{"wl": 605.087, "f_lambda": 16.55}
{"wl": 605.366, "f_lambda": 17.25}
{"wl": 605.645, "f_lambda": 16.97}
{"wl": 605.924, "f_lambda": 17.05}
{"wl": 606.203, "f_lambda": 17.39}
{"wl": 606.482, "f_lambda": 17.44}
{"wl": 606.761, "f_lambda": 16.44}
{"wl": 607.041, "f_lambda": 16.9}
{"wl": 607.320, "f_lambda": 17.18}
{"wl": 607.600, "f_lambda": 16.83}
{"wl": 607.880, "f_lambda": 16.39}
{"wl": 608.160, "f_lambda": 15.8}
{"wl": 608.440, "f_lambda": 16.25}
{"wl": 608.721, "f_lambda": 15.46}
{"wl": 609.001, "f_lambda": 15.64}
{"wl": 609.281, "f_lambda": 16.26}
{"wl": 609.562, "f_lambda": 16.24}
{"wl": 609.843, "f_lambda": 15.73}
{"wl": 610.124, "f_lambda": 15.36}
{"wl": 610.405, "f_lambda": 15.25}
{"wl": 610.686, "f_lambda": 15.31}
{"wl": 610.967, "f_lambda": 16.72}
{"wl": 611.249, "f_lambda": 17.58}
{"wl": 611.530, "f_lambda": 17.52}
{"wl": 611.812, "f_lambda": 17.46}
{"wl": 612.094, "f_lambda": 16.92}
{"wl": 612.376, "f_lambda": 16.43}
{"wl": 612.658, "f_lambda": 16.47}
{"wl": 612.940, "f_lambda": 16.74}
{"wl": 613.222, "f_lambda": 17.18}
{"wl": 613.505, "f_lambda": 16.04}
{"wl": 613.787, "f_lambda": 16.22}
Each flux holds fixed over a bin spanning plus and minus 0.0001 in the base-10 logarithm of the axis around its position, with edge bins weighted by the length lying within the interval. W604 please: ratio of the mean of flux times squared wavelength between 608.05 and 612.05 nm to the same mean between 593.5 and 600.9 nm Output 1.0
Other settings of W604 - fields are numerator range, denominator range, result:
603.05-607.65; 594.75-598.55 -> 1.04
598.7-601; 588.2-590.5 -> 1.10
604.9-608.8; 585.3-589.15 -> 1.09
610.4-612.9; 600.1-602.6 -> 1.02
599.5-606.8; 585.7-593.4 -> 1.08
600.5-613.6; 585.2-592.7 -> 1.09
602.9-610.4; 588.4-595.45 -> 1.07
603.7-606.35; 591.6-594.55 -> 1.02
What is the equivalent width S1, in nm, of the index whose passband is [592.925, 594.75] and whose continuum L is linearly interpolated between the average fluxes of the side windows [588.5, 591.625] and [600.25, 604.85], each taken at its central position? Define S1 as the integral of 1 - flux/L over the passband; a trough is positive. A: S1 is -0.11 nm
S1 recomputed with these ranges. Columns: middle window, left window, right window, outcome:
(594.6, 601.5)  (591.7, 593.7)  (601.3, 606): 0.27 nm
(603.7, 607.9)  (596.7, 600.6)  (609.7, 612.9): -0.09 nm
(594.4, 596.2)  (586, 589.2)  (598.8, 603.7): 0.00 nm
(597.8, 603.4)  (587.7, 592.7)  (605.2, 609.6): -0.11 nm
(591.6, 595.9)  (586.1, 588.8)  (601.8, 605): -0.07 nm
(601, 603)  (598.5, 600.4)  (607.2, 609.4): -0.13 nm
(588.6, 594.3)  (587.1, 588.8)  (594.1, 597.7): 0.12 nm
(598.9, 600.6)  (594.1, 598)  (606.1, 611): 0.04 nm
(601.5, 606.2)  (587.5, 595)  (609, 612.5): -0.18 nm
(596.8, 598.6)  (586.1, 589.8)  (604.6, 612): -0.10 nm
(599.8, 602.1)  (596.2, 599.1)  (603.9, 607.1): 0.02 nm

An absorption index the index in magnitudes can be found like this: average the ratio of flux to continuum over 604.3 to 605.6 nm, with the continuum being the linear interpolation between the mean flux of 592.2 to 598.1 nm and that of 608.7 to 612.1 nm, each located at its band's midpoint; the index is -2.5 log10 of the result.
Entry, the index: -0.02 mag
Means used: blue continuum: 16.9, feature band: 16.8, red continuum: 16.3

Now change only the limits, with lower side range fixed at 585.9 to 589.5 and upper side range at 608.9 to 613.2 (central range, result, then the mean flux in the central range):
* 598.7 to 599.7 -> 0.00 mag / 16.4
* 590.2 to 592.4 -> -0.02 mag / 16.6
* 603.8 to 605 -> -0.02 mag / 16.7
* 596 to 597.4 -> -0.03 mag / 16.8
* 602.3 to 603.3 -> -0.04 mag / 16.9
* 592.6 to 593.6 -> -0.06 mag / 17.3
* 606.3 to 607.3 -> -0.04 mag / 17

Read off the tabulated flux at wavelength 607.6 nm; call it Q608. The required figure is 16.83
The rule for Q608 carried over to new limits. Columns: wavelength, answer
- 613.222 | 17.18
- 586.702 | 18.02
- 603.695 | 16.48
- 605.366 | 17.25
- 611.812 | 17.46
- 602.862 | 16.72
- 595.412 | 15.72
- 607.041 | 16.9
